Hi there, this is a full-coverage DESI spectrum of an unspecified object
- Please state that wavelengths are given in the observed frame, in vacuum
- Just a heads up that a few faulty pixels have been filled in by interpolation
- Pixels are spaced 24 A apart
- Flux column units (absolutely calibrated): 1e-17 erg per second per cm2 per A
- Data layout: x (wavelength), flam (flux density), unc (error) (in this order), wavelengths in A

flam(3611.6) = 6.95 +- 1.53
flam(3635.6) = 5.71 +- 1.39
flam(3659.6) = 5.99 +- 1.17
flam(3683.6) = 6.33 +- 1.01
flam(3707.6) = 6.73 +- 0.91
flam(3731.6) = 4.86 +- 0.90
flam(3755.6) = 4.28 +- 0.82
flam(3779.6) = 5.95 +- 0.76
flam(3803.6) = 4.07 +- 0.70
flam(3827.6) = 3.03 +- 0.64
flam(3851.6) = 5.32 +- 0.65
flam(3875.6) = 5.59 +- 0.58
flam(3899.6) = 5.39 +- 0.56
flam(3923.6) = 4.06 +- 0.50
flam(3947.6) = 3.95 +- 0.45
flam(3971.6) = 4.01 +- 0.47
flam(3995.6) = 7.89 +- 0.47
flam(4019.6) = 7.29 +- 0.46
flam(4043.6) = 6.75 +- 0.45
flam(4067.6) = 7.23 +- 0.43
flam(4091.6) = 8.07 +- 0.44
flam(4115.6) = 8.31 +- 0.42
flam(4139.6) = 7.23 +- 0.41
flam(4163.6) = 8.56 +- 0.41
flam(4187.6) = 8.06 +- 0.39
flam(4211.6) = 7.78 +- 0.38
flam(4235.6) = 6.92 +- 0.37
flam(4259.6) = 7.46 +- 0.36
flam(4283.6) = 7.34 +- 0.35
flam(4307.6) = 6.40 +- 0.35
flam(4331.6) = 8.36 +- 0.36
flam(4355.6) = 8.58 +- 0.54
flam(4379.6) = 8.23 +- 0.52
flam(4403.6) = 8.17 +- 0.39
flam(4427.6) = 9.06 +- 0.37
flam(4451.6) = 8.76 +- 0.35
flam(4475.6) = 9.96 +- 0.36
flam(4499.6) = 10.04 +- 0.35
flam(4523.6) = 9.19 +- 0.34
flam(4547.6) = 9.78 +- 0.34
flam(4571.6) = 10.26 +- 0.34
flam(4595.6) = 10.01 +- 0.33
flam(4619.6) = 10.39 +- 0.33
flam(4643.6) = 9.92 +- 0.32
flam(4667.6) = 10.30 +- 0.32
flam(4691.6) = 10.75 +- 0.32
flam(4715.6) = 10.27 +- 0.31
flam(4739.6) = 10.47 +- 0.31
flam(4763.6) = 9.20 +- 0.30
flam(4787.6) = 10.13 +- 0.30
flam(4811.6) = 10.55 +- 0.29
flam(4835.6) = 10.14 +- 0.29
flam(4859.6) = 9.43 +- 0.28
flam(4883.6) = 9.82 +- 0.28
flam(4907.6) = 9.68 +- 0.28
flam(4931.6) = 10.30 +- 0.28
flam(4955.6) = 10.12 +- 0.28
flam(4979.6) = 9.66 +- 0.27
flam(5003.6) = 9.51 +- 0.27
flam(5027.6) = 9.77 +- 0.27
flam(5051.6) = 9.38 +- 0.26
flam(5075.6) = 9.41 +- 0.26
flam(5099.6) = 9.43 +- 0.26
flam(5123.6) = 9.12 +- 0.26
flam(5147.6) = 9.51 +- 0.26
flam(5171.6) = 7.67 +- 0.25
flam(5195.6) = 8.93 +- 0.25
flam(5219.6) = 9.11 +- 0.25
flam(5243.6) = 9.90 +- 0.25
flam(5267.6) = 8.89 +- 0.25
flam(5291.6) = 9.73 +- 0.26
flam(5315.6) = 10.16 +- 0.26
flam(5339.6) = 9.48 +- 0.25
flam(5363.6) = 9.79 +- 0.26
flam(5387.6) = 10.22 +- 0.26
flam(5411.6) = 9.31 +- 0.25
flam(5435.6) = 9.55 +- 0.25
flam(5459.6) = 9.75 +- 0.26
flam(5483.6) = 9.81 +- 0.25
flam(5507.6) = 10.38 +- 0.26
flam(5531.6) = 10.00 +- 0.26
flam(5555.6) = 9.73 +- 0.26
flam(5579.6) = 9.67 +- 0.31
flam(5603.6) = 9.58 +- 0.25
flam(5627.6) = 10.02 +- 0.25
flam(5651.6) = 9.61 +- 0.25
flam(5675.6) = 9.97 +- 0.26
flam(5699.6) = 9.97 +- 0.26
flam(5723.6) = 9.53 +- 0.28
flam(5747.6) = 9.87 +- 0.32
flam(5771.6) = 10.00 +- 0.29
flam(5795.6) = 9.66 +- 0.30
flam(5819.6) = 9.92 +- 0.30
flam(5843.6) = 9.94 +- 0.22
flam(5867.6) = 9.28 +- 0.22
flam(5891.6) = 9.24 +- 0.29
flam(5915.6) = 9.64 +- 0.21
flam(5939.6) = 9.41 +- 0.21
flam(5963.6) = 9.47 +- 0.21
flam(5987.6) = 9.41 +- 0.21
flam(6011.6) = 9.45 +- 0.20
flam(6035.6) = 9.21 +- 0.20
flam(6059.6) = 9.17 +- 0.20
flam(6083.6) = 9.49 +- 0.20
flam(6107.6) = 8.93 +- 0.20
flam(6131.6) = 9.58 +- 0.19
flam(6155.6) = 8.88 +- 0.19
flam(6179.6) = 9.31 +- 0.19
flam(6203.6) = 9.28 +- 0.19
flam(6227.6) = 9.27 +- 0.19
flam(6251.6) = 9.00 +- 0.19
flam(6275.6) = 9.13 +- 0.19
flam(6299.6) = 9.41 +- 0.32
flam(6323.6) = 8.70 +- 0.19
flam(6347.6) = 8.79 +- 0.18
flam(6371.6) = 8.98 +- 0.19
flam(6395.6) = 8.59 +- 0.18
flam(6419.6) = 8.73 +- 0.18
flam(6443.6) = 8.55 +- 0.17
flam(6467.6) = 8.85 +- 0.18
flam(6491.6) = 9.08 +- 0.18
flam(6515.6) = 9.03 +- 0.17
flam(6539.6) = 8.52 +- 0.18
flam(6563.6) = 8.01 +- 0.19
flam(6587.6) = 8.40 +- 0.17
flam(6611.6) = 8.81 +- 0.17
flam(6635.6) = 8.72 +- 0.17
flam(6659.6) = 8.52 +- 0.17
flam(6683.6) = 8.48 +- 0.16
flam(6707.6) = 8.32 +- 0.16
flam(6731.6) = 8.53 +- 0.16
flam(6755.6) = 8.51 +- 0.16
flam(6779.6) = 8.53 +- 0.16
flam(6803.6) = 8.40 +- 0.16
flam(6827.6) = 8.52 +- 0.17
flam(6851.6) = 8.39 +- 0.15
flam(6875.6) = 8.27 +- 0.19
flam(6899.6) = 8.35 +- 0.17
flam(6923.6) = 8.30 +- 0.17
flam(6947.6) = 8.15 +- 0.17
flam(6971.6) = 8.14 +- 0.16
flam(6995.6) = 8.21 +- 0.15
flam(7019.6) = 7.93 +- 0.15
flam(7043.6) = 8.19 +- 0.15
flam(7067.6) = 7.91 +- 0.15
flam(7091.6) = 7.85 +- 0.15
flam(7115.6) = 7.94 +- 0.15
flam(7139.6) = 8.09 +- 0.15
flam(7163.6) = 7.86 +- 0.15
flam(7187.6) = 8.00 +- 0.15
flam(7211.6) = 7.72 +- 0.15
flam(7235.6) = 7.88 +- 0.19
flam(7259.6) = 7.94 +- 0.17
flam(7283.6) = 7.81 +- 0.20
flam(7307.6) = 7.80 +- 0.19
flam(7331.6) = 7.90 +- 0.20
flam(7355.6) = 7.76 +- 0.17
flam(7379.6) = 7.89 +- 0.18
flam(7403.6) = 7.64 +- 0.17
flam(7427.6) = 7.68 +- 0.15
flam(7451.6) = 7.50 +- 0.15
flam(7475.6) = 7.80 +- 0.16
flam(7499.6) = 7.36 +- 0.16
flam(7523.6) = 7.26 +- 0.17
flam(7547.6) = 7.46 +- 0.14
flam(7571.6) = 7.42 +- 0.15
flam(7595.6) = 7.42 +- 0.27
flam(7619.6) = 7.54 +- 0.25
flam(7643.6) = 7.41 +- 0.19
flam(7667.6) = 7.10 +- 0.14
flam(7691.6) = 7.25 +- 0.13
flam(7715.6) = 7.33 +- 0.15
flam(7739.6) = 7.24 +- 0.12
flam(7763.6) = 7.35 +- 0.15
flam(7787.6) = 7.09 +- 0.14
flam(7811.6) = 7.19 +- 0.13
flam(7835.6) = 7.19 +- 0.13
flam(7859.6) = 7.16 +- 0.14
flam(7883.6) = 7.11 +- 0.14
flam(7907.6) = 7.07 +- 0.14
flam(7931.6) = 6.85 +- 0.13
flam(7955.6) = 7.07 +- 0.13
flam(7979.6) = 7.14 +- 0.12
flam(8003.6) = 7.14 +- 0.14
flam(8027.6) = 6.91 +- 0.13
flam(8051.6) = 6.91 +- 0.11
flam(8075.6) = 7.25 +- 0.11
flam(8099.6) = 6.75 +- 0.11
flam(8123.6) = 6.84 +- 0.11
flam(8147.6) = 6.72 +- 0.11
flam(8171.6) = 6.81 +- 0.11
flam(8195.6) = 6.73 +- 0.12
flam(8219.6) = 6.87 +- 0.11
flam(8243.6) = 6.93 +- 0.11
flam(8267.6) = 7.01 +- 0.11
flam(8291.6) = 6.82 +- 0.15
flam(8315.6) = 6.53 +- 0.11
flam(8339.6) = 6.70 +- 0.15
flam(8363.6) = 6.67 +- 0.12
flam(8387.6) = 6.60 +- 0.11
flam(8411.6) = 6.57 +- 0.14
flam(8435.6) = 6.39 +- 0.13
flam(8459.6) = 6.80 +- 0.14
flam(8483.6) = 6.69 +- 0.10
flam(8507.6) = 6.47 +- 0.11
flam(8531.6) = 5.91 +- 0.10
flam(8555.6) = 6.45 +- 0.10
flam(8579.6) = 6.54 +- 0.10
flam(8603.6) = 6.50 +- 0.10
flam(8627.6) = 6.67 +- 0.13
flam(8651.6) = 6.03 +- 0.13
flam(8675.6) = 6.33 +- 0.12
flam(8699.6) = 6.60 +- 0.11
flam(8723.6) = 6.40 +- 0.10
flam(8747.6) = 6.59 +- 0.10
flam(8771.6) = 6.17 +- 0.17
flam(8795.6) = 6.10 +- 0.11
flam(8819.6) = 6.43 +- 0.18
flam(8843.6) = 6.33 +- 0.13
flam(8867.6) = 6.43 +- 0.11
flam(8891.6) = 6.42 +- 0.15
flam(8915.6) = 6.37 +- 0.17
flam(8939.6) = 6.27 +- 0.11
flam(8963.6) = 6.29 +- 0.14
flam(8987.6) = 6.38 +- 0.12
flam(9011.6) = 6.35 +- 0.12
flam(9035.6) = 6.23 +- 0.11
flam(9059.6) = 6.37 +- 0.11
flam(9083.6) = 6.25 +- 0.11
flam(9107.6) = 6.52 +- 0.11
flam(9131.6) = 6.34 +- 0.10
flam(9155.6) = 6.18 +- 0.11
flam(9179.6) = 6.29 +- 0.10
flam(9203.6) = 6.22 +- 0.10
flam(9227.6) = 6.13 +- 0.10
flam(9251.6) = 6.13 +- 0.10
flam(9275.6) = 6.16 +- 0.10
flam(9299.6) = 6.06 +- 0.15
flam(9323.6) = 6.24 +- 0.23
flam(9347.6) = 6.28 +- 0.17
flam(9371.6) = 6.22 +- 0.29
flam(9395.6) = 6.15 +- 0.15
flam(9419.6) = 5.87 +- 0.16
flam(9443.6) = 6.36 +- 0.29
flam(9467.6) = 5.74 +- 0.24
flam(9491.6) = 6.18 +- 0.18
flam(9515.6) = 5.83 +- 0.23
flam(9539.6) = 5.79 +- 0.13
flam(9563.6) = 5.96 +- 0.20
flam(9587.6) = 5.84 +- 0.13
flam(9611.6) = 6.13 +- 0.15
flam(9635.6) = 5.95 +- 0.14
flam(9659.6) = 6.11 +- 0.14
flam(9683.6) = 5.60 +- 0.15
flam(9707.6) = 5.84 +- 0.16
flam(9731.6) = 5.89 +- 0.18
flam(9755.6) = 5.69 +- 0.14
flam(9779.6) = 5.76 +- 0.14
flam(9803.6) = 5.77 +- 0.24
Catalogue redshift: 0.000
